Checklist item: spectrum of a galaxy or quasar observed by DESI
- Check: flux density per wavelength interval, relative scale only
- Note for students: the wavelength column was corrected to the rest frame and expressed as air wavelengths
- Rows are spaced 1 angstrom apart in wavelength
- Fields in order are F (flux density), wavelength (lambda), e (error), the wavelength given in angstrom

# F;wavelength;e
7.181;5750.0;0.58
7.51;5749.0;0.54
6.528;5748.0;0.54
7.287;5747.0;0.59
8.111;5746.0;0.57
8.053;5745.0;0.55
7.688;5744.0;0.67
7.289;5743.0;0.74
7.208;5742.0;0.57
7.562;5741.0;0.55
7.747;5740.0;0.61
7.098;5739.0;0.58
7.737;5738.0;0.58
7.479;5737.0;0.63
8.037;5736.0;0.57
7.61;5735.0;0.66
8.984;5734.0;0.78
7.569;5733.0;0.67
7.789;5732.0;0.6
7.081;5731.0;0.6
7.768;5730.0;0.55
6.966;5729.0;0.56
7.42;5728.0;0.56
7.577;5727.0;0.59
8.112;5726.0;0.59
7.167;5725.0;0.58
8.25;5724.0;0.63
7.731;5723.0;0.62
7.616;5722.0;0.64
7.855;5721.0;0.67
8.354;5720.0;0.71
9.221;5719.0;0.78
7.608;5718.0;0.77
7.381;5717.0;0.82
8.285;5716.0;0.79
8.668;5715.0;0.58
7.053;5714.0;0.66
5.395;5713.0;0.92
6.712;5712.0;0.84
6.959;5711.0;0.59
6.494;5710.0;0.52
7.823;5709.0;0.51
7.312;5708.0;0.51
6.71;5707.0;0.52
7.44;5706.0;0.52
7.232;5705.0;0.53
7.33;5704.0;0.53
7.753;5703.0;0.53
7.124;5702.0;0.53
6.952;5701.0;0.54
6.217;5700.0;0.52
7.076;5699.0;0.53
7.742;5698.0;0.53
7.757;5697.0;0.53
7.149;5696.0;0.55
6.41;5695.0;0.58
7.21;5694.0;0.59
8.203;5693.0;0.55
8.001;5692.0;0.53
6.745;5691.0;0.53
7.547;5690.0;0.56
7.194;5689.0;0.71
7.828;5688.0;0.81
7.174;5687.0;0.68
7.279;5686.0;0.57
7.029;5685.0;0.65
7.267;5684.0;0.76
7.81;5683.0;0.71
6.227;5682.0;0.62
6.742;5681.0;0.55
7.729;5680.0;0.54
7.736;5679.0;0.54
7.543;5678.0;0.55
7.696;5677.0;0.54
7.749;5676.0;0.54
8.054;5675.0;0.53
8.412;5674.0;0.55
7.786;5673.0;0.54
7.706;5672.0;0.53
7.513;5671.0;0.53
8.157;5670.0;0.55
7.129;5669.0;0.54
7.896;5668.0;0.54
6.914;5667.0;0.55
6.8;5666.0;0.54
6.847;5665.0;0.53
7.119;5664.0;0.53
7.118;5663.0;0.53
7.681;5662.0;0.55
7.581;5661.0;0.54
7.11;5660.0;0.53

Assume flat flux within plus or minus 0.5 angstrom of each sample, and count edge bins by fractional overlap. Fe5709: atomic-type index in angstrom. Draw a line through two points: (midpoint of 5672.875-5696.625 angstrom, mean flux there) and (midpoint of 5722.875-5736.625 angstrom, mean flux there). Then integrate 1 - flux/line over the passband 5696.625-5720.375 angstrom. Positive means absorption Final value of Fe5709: 0.7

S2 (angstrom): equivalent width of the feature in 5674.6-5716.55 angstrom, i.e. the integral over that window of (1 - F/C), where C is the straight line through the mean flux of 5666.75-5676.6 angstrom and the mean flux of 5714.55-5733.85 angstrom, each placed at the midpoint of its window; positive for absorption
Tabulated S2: 2.7 angstrom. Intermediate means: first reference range 7.75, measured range 7.29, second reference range 7.83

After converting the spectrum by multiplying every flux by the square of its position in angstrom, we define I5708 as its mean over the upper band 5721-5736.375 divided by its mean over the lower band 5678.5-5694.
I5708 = 1.06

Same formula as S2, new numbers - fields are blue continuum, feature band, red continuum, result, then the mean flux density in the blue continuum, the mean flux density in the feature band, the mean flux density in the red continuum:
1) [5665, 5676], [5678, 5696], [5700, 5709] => 0.3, 7.61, 7.3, 7.21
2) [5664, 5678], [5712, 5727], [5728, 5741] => -0.2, 7.57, 7.72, 7.64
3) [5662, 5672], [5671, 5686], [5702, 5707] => -0.4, 7.32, 7.53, 7.33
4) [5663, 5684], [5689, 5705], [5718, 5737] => 0.7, 7.46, 7.28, 7.82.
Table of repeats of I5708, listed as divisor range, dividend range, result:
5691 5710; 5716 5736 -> 1.08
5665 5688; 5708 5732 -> 1.03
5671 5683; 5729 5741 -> 1.03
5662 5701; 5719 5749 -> 1.06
